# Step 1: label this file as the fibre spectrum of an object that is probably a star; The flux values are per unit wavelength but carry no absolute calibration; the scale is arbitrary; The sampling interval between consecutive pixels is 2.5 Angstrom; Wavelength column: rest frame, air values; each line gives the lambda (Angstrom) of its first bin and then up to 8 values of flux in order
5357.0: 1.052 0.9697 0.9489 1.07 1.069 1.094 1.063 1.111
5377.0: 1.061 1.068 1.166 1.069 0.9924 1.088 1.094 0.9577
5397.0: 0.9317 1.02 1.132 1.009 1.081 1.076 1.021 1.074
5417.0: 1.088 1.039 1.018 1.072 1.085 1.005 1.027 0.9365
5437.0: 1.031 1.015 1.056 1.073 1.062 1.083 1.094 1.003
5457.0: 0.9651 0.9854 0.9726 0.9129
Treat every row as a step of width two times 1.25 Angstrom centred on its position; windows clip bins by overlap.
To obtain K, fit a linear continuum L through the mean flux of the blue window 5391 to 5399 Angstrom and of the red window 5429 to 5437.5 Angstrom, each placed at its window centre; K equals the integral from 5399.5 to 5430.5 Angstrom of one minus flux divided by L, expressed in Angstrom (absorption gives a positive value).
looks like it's -1.93 Angstrom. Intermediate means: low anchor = 0.994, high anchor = 0.997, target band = 1.06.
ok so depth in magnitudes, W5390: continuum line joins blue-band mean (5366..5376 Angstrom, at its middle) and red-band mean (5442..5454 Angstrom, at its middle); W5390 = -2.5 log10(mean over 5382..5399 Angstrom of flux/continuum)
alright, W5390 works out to 0.05 mag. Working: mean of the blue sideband 1.08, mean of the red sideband 1.07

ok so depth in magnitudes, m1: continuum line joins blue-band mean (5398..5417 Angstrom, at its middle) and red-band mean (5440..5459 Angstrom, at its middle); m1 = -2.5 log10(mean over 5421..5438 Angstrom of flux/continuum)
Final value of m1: 0.028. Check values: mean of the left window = 1.06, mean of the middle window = 1.02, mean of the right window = 1.04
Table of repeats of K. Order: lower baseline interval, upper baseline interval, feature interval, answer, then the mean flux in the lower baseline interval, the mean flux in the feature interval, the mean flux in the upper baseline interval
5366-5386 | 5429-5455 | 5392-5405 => 0.6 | 1.09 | 1.02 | 1.04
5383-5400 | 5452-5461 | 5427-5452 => -0.8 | 1.02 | 1.04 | 0.999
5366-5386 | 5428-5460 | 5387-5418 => 0.5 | 1.09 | 1.05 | 1.03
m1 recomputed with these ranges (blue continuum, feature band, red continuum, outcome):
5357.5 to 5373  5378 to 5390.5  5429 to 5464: -0.045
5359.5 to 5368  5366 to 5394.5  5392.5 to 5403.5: -0.059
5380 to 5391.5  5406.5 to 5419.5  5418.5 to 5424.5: -0.018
